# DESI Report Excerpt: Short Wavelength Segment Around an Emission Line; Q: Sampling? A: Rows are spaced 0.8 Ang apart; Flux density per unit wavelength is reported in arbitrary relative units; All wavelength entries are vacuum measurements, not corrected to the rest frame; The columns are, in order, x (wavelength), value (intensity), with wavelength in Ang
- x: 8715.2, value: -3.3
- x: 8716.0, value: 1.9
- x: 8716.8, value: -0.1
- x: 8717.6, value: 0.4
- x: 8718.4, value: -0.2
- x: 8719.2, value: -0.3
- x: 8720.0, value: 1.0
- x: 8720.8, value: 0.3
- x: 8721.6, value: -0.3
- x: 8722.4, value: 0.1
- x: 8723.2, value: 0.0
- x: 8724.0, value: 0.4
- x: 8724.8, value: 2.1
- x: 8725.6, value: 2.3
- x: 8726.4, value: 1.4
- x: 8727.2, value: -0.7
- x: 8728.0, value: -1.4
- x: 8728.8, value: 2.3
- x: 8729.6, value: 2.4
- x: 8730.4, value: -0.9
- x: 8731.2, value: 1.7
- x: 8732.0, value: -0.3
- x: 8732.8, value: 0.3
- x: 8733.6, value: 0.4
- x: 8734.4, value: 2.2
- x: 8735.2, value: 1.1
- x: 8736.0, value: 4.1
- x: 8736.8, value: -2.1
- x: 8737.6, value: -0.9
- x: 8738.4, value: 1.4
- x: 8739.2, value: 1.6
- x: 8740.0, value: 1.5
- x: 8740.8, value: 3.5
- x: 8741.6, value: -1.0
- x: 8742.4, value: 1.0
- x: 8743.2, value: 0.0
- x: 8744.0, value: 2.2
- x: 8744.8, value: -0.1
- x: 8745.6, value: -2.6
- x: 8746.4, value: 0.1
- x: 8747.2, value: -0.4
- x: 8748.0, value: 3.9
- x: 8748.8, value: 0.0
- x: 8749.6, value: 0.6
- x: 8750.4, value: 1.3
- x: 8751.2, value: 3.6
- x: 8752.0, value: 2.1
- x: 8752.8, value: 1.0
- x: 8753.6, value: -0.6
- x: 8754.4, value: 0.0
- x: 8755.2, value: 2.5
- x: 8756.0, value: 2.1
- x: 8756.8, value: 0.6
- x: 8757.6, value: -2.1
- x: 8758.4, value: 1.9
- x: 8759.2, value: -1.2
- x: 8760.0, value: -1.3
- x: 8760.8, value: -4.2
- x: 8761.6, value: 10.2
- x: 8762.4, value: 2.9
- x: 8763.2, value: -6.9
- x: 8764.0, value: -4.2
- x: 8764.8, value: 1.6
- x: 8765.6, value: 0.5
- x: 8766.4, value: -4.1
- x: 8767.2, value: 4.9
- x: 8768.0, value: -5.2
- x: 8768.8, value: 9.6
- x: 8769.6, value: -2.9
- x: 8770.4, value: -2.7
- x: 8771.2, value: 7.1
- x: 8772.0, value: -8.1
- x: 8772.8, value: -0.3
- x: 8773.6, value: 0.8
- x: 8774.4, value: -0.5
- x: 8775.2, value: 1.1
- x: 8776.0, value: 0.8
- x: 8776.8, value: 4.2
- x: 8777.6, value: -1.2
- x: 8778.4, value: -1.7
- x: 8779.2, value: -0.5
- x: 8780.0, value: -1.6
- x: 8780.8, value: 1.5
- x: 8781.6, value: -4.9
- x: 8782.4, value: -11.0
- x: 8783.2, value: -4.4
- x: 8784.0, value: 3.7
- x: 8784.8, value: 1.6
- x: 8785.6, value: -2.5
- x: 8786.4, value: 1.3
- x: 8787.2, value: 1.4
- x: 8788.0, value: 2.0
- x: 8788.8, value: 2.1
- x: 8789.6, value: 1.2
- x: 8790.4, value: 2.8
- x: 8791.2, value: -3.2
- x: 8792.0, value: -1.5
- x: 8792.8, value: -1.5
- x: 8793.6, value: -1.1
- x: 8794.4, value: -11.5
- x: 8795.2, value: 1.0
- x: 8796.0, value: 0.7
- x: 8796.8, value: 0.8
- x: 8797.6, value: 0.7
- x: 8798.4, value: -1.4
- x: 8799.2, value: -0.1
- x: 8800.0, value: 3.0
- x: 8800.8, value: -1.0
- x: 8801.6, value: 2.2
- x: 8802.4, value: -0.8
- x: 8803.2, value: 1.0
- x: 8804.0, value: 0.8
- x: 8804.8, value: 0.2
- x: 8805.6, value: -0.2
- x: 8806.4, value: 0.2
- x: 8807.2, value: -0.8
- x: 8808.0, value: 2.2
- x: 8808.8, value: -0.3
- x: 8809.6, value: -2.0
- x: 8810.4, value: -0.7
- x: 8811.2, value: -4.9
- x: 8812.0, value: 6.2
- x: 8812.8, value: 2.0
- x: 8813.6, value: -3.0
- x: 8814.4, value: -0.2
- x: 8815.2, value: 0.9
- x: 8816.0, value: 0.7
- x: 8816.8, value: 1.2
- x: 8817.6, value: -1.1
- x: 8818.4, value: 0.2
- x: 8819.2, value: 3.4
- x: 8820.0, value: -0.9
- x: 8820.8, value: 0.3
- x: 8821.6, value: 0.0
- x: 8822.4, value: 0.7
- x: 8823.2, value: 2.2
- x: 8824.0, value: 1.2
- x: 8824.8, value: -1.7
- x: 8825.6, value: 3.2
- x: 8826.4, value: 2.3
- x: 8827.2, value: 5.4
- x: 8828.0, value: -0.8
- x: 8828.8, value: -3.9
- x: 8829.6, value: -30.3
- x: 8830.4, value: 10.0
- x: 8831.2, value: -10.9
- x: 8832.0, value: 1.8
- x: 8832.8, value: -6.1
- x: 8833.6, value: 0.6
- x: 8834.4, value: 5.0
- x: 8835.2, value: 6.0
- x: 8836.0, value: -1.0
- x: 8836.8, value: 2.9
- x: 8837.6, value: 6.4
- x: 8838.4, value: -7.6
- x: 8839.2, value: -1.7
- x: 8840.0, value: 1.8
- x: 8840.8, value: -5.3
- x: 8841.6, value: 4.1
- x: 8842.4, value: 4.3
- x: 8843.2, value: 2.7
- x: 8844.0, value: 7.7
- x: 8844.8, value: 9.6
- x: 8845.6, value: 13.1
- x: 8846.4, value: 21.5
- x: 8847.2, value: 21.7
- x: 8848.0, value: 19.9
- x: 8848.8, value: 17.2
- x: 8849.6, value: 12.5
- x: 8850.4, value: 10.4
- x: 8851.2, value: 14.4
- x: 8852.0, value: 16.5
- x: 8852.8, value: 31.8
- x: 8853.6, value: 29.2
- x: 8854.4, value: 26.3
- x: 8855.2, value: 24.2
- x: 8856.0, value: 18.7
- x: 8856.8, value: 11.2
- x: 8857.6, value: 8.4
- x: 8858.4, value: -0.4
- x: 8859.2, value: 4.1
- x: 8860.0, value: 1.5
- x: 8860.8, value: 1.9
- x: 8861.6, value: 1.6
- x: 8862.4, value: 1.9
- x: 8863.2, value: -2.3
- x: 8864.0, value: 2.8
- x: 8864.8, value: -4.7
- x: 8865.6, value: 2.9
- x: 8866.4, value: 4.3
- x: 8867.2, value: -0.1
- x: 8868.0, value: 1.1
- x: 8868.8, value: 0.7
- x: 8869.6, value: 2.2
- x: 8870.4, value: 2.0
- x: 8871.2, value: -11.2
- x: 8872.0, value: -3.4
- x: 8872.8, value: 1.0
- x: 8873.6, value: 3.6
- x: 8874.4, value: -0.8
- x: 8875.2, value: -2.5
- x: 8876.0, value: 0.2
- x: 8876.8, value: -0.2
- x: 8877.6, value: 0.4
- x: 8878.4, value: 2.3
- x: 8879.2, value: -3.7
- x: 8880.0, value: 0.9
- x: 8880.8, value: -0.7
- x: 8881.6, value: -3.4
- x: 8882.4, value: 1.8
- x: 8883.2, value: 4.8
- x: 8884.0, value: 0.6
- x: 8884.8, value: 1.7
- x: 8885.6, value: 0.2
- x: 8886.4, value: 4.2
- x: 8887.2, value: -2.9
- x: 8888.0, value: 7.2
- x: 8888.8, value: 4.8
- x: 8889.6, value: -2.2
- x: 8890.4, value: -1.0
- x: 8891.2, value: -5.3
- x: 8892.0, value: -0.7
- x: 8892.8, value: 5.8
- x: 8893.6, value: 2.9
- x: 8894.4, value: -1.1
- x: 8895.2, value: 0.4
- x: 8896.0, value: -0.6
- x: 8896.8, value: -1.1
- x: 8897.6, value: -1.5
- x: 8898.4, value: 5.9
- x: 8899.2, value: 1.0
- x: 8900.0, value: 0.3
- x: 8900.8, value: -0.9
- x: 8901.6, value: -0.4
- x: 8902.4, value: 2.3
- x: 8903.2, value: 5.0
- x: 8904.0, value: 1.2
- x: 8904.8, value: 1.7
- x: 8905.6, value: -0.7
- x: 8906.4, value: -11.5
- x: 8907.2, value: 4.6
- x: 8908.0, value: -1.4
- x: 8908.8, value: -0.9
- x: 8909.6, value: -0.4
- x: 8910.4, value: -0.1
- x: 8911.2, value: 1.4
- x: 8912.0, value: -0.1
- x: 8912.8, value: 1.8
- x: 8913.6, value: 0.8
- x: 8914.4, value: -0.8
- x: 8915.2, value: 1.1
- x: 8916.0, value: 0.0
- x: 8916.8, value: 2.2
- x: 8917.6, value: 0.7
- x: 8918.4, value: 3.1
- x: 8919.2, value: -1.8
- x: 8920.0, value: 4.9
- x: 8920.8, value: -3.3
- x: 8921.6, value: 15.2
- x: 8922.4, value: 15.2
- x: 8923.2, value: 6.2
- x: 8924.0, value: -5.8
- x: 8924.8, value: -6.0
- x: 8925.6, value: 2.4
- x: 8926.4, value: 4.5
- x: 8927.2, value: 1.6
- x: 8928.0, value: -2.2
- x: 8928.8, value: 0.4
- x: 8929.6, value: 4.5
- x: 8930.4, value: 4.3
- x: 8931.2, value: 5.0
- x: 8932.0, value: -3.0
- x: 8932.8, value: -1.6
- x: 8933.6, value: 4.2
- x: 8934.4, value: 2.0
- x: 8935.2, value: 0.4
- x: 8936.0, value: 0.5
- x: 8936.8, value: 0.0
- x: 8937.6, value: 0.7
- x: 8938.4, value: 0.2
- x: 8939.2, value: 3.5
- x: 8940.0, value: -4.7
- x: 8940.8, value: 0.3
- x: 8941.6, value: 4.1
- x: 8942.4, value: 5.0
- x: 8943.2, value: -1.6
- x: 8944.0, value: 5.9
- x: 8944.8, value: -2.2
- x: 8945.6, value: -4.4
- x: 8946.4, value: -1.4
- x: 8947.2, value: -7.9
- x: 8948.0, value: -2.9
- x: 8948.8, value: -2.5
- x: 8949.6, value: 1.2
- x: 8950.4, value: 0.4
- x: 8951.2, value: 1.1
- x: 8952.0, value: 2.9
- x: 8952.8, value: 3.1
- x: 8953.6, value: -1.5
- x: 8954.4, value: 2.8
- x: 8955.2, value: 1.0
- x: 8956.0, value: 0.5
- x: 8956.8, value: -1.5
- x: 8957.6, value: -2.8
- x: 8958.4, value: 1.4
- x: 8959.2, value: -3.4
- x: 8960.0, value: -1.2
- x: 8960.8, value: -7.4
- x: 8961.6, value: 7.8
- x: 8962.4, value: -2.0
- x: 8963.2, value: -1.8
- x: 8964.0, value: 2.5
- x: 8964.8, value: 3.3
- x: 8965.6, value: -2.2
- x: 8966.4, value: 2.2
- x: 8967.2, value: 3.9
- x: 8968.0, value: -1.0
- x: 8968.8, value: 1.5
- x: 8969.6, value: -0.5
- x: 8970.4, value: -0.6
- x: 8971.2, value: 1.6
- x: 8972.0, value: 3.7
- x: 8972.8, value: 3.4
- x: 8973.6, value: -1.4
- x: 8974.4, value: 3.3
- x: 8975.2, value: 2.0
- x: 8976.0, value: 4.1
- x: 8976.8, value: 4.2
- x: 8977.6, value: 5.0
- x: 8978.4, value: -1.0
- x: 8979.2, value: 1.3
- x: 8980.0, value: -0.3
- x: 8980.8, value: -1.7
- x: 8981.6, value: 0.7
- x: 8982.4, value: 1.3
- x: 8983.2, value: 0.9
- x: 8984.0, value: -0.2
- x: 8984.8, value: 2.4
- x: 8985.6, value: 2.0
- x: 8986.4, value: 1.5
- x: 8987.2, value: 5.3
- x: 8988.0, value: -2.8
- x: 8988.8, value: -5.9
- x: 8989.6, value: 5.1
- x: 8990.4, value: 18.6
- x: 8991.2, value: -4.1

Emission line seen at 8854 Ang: [O II] 3727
